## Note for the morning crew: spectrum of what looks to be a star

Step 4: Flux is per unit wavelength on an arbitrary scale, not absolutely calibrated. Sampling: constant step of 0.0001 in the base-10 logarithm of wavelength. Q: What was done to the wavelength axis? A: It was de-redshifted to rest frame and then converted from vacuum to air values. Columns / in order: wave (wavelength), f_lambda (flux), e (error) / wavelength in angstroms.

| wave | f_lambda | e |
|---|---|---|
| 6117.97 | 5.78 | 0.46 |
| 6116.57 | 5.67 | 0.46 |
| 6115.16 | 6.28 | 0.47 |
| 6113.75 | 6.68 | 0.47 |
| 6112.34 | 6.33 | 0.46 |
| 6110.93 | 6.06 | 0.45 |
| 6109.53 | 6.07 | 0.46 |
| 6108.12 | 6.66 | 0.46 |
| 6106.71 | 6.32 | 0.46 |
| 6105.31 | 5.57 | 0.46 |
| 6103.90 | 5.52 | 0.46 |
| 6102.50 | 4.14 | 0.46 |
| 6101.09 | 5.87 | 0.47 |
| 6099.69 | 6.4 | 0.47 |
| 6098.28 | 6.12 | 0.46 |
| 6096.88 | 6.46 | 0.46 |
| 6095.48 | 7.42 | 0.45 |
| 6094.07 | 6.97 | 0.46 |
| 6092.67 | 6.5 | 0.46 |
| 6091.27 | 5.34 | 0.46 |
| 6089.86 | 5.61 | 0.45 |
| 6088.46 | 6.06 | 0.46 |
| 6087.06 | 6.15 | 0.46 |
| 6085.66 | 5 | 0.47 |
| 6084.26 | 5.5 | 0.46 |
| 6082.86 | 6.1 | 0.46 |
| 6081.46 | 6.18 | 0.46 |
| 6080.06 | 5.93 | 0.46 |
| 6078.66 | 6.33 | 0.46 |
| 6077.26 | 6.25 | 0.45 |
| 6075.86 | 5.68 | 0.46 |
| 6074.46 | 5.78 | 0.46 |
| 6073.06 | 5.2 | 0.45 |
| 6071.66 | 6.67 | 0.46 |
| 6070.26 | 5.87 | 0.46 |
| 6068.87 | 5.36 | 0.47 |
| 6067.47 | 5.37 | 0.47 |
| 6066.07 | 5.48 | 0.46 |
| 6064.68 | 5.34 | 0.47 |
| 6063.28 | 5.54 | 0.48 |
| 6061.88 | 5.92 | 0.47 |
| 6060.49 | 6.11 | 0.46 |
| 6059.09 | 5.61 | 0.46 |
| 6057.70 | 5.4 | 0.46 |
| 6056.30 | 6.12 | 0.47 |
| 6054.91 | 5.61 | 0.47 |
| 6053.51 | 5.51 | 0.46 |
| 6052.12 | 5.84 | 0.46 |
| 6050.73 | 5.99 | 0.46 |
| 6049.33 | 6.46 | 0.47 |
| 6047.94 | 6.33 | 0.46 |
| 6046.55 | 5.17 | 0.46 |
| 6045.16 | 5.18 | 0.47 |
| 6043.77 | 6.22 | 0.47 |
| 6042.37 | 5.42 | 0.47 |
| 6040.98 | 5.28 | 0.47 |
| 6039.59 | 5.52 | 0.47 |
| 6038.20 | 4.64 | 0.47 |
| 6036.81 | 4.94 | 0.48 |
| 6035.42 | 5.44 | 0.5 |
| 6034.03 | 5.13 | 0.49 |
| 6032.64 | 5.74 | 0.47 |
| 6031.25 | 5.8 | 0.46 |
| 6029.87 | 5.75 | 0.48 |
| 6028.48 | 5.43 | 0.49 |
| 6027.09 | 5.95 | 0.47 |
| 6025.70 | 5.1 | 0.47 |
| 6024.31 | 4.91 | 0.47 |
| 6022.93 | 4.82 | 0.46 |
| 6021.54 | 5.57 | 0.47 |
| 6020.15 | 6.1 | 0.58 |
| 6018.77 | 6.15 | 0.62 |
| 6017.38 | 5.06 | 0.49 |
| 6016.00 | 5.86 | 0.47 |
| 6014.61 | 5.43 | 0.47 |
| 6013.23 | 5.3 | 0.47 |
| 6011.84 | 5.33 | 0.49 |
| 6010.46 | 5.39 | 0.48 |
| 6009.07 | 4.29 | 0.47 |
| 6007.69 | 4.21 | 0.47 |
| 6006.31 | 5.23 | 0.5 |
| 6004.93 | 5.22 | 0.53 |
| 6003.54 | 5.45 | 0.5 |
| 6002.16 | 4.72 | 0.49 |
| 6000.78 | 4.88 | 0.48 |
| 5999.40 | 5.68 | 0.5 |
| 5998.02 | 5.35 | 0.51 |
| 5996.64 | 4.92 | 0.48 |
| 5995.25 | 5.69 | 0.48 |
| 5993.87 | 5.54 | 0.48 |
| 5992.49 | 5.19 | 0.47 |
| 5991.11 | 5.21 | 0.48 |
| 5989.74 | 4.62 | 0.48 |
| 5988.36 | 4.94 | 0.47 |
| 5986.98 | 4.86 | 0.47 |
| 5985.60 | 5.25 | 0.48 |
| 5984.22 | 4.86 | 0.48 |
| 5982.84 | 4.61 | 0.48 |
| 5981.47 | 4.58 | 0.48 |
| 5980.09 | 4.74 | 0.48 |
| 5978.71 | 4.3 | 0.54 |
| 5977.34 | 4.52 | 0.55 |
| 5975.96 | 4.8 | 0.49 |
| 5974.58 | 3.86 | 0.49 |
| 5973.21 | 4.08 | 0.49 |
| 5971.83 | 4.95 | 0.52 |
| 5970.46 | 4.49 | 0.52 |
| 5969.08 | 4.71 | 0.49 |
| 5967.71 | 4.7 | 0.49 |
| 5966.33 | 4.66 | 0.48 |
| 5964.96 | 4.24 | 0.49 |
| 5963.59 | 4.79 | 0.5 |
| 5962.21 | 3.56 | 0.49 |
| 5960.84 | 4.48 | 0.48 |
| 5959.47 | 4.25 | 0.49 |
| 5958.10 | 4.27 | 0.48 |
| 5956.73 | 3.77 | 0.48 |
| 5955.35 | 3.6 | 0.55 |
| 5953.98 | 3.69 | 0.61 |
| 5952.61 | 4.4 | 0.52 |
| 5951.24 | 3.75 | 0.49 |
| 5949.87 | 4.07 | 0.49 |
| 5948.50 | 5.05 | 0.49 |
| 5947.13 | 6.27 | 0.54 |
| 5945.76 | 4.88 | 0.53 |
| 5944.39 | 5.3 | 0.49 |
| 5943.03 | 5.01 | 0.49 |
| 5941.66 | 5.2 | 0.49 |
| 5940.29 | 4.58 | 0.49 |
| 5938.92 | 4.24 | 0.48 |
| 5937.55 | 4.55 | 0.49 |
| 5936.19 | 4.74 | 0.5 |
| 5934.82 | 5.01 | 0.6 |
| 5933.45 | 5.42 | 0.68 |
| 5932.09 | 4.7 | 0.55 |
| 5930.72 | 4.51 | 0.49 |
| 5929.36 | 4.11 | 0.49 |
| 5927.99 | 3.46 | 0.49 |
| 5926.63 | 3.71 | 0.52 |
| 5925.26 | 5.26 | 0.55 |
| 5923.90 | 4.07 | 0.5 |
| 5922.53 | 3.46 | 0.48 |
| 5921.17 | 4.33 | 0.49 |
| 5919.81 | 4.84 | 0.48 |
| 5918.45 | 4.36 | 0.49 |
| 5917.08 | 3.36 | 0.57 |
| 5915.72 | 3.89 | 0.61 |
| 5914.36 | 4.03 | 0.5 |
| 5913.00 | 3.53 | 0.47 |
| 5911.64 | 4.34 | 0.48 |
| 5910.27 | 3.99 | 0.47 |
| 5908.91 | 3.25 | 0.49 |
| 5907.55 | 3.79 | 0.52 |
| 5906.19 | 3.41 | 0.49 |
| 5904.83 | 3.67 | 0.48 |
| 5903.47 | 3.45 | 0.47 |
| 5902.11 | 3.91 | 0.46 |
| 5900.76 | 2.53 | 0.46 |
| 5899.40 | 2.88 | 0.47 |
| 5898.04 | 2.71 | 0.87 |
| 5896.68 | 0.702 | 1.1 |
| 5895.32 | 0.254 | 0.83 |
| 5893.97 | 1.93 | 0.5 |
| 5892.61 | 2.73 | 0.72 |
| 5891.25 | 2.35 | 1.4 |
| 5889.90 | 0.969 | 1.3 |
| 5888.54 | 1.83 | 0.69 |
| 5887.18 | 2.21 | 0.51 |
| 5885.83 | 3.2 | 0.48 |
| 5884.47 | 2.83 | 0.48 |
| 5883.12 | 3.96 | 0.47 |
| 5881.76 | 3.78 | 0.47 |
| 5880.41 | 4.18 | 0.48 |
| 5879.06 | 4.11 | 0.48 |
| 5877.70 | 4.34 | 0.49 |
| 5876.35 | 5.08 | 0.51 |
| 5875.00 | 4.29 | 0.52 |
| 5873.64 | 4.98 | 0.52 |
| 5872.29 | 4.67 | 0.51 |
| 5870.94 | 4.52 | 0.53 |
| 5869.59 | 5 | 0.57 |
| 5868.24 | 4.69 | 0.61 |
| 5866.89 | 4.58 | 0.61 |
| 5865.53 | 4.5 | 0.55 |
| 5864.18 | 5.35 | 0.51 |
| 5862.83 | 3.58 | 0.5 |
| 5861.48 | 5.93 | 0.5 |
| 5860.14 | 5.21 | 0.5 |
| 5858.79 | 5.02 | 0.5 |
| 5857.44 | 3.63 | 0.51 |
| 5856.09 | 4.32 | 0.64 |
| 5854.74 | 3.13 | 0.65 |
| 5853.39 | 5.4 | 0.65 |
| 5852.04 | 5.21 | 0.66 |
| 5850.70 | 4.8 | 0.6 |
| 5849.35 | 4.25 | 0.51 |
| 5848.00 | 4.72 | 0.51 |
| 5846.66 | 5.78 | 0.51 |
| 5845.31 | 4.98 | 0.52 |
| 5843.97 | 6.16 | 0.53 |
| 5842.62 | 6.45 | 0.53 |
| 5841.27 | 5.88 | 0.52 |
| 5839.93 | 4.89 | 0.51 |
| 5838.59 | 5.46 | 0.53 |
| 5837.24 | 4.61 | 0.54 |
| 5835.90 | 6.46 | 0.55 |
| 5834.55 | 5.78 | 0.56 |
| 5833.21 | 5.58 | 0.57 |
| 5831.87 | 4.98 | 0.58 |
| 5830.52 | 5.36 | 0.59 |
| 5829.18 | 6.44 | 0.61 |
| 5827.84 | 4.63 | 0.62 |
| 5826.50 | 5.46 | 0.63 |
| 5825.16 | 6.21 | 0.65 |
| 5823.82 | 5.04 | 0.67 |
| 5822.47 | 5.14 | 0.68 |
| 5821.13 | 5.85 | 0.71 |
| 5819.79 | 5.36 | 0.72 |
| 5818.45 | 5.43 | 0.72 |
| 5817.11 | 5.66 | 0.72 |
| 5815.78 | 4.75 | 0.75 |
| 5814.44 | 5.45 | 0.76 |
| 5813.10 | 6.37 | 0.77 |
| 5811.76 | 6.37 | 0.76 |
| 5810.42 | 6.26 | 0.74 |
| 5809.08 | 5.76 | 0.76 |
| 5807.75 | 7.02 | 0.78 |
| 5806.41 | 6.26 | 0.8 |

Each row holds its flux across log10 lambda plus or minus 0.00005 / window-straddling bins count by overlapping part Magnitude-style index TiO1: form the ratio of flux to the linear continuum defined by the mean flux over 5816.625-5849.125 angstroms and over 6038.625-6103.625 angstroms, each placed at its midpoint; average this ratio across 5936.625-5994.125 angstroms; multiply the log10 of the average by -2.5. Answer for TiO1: 0.23 mag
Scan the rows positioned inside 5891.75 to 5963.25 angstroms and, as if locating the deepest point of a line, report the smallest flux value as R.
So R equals 0.254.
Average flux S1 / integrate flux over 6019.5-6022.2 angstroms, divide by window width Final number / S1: 5.83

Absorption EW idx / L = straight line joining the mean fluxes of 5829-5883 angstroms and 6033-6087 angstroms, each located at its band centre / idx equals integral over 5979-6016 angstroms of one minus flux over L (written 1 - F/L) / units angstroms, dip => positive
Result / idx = 2.6 angstroms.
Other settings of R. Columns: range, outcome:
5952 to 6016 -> 3.56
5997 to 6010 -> 4.21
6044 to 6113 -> 4.14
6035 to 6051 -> 4.64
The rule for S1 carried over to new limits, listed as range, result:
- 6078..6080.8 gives 6.13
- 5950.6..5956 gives 3.86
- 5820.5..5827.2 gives 5.53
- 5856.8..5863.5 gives 4.69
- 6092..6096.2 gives 6.96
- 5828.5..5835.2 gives 5.63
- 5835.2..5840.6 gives 5.36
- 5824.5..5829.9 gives 5.69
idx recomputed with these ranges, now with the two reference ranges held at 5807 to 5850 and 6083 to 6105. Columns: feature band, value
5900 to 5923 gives 7.8 angstroms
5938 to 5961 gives 4.9 angstroms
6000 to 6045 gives 4.0 angstroms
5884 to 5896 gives 7.7 angstroms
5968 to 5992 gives 4.6 angstroms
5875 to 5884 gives 2.3 angstroms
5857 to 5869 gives 1.9 angstroms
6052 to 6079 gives 0.7 angstroms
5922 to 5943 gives 4.5 angstroms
